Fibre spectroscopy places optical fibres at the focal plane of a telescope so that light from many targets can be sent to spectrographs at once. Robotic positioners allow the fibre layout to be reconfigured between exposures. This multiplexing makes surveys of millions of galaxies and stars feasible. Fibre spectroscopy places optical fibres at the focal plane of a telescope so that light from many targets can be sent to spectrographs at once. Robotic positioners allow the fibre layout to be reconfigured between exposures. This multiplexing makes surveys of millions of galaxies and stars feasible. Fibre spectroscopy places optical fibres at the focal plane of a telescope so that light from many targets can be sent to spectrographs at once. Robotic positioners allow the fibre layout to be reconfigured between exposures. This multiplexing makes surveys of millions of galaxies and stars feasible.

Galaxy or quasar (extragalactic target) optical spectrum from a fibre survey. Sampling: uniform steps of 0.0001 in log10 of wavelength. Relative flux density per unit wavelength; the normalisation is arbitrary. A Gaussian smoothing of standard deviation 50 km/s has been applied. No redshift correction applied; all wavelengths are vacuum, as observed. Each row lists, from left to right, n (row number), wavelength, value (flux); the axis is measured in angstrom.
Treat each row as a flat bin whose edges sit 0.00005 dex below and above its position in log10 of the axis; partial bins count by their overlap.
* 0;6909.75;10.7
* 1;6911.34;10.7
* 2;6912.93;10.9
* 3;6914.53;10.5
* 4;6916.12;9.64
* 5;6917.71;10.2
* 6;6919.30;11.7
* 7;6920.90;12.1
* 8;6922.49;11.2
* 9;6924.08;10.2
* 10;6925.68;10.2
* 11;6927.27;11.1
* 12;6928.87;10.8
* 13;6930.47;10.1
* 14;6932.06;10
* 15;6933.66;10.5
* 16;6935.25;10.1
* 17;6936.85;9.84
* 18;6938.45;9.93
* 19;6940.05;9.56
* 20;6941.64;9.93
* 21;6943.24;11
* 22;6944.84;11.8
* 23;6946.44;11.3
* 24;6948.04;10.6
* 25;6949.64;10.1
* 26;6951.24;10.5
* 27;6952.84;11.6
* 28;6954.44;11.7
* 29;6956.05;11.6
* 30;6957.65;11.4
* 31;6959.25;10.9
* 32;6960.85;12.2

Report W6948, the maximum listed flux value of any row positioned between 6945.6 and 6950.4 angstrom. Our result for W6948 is 11.3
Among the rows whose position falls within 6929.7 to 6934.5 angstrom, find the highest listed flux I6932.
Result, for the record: 10.5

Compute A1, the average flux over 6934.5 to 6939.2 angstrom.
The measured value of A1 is 9.94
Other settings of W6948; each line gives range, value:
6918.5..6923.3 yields 12.1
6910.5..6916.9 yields 10.9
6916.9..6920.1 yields 11.7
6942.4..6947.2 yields 11.8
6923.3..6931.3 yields 11.1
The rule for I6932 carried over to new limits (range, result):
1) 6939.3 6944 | 11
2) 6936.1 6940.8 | 9.93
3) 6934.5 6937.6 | 10.1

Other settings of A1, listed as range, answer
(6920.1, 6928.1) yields 11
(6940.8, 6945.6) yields 10.9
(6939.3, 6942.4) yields 9.77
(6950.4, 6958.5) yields 11.3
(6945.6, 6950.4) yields 10.7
